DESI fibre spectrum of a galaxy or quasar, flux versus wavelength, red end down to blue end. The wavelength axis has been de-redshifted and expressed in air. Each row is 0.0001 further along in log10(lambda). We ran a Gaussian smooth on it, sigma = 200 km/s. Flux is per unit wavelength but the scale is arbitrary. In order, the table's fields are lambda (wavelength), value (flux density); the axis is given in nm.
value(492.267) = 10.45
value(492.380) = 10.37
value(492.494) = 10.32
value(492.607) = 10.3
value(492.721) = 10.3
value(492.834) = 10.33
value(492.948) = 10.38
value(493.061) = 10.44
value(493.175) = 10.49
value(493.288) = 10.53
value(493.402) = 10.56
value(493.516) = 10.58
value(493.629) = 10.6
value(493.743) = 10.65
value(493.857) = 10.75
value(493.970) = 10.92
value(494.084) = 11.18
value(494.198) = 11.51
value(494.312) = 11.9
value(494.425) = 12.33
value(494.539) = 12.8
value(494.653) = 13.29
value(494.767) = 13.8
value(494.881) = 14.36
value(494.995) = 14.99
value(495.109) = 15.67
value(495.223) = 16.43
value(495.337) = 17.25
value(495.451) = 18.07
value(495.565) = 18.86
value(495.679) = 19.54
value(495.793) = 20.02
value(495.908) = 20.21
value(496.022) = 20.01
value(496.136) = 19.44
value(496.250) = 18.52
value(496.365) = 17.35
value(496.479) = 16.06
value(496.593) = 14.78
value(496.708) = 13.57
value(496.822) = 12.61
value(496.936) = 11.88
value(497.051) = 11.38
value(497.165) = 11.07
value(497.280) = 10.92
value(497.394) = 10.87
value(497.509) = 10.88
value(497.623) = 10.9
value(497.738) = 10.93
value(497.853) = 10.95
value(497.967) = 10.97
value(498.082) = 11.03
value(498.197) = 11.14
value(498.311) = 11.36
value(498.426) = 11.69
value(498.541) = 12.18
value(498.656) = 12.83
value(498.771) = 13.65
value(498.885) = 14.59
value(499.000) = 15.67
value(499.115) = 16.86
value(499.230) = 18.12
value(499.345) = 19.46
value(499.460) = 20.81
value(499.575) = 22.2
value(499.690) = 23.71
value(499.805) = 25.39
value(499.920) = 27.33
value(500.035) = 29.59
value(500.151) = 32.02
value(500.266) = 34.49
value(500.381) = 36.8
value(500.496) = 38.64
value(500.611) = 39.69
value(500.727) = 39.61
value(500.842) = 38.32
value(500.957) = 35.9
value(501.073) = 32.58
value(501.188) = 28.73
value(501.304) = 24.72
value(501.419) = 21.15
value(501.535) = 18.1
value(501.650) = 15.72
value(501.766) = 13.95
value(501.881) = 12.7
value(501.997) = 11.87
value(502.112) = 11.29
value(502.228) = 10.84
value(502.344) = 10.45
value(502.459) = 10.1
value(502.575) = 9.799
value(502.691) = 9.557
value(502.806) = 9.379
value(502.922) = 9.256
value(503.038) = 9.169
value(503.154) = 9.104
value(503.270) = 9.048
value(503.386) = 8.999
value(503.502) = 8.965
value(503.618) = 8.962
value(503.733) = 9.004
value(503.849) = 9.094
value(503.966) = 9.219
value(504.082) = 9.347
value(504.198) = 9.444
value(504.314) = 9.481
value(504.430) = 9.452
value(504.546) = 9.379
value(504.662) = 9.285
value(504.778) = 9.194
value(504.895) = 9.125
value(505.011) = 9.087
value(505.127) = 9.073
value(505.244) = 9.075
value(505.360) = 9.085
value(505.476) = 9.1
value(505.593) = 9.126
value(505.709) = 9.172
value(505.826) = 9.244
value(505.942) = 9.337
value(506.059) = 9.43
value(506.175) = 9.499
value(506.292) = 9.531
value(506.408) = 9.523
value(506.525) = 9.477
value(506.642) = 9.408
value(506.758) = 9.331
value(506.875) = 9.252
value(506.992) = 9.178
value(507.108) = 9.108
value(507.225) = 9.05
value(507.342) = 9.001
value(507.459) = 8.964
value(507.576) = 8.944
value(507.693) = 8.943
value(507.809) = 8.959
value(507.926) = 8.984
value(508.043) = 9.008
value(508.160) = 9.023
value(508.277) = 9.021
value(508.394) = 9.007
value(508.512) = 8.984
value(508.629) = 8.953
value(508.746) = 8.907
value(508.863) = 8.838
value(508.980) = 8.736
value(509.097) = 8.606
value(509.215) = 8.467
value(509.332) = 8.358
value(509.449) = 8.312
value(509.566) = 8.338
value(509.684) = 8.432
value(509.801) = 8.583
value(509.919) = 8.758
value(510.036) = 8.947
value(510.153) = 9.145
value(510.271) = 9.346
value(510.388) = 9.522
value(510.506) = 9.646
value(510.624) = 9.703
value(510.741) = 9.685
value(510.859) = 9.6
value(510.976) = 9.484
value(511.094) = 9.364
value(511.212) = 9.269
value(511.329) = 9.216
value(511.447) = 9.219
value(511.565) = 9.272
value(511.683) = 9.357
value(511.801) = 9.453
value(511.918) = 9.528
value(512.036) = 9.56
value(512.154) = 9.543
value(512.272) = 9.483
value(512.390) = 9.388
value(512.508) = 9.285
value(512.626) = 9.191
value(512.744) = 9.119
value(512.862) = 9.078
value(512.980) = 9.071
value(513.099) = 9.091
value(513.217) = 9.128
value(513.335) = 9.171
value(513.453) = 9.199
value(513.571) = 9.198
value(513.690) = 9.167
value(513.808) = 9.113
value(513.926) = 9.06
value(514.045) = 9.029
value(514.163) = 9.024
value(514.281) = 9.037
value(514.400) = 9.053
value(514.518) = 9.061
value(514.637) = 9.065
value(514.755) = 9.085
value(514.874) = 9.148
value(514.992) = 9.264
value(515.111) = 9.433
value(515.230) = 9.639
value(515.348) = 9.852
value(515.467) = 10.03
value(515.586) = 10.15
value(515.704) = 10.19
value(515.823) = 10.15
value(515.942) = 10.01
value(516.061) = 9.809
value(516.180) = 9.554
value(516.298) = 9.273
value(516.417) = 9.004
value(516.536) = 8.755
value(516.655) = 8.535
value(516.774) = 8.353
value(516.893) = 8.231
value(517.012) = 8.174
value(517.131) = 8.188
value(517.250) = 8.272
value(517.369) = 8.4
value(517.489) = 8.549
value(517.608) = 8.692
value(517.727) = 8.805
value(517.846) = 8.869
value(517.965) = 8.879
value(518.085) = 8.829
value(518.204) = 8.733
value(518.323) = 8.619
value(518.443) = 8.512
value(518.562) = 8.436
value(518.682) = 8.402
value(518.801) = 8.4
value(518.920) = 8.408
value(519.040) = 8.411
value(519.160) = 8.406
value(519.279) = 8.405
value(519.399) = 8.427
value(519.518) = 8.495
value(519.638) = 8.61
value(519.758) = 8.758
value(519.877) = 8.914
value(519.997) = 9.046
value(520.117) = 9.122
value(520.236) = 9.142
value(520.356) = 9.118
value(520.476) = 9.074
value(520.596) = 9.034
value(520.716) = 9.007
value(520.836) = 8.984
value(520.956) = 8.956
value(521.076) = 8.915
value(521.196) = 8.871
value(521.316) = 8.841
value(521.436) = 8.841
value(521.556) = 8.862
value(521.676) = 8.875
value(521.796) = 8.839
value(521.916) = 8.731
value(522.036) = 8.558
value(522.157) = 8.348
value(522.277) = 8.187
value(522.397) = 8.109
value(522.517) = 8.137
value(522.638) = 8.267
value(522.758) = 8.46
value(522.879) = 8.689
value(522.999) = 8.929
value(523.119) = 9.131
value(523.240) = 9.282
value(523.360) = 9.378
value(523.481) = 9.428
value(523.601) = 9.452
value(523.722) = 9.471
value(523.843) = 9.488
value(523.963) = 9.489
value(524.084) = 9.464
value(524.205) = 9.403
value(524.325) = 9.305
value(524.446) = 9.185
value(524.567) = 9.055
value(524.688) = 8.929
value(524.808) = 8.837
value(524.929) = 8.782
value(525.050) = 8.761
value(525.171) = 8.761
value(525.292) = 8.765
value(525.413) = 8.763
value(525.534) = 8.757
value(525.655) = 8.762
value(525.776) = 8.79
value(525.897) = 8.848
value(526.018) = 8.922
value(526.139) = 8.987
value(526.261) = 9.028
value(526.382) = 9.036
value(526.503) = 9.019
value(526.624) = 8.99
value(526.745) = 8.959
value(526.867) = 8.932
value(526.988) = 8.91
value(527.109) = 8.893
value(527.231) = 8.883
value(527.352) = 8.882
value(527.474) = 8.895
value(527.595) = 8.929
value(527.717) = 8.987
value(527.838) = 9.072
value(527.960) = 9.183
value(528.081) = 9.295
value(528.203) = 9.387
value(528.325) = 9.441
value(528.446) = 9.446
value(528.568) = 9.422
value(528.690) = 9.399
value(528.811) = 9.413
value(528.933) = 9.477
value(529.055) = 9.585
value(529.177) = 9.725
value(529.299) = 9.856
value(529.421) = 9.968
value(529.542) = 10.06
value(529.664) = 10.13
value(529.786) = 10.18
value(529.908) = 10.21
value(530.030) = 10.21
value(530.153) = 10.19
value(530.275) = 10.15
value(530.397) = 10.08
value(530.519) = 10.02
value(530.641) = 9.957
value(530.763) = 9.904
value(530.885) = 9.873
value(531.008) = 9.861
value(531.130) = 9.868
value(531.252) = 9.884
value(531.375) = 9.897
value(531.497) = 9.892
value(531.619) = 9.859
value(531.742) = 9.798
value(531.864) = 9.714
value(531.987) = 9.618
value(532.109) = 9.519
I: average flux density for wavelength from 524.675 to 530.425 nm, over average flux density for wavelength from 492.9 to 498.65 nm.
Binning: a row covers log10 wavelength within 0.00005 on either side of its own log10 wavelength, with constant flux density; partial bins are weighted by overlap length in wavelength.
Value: 0.69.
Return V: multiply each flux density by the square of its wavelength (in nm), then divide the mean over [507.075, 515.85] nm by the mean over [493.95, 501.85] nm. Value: 0.52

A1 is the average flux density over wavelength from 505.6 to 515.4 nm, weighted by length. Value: 9.16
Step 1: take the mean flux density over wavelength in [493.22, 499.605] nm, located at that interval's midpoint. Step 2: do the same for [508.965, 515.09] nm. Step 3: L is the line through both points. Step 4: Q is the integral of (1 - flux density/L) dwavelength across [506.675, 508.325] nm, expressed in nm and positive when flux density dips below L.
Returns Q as 0.24 nm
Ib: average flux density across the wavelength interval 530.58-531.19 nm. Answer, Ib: 9.89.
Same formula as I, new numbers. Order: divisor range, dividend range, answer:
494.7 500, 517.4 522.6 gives 0.55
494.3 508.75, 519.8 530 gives 0.63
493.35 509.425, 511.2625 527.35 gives 0.64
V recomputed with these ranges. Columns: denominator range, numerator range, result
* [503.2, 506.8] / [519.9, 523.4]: 1.02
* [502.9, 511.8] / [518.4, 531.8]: 1.07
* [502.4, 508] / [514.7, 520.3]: 1.01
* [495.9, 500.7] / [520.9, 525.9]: 0.54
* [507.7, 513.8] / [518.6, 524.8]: 1.01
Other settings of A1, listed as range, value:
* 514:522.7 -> 8.88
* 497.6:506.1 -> 15.8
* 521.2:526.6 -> 8.91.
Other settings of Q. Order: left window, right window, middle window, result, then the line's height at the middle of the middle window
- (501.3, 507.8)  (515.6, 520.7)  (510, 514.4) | 0.055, 9.4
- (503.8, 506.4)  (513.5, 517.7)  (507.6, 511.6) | 0.083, 9.21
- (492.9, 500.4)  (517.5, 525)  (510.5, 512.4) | 0.340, 11.5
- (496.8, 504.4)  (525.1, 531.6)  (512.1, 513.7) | 0.507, 13.5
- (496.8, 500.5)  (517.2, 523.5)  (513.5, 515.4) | 0.322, 11.1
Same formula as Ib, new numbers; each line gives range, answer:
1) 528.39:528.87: 9.42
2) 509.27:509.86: 8.41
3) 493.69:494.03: 10.8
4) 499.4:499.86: 23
